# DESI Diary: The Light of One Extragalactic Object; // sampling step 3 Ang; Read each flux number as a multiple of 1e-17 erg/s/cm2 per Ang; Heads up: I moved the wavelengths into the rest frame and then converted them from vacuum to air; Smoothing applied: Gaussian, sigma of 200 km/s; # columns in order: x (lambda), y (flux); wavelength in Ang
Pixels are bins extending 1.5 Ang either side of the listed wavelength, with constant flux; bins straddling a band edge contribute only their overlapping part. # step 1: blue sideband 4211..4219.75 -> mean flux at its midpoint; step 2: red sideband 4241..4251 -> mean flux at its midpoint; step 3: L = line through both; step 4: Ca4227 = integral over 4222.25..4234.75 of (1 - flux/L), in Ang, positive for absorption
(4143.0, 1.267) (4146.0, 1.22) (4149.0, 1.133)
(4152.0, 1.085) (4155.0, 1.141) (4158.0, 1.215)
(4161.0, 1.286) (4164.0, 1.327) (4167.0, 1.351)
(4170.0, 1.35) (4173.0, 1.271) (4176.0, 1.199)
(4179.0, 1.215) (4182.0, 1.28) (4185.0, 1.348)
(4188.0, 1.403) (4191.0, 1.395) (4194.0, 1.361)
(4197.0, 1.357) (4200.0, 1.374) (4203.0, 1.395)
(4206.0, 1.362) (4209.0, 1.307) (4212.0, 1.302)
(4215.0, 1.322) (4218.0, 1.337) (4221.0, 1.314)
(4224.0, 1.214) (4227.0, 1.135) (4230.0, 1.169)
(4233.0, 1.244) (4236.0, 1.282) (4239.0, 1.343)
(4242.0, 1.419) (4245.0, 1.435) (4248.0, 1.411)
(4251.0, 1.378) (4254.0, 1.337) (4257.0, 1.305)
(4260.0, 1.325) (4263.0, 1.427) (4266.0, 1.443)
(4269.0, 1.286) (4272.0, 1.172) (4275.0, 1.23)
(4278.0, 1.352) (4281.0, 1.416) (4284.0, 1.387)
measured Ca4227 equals 1.5 Ang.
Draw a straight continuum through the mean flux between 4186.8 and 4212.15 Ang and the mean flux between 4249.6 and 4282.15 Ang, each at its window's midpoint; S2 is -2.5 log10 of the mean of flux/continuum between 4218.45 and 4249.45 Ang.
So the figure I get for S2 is 0.04 mag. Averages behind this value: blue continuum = 1.36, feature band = 1.3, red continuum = 1.33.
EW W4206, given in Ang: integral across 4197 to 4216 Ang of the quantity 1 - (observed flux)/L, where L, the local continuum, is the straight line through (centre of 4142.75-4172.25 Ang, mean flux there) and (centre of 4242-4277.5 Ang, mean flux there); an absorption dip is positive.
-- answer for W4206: -0.84 Ang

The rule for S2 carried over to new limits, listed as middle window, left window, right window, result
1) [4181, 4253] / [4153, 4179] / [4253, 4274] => -0.03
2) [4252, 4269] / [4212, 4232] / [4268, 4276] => -0.11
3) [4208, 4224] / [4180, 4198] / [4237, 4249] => 0.05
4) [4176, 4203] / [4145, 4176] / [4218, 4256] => -0.06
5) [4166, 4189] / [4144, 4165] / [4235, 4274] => -0.06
